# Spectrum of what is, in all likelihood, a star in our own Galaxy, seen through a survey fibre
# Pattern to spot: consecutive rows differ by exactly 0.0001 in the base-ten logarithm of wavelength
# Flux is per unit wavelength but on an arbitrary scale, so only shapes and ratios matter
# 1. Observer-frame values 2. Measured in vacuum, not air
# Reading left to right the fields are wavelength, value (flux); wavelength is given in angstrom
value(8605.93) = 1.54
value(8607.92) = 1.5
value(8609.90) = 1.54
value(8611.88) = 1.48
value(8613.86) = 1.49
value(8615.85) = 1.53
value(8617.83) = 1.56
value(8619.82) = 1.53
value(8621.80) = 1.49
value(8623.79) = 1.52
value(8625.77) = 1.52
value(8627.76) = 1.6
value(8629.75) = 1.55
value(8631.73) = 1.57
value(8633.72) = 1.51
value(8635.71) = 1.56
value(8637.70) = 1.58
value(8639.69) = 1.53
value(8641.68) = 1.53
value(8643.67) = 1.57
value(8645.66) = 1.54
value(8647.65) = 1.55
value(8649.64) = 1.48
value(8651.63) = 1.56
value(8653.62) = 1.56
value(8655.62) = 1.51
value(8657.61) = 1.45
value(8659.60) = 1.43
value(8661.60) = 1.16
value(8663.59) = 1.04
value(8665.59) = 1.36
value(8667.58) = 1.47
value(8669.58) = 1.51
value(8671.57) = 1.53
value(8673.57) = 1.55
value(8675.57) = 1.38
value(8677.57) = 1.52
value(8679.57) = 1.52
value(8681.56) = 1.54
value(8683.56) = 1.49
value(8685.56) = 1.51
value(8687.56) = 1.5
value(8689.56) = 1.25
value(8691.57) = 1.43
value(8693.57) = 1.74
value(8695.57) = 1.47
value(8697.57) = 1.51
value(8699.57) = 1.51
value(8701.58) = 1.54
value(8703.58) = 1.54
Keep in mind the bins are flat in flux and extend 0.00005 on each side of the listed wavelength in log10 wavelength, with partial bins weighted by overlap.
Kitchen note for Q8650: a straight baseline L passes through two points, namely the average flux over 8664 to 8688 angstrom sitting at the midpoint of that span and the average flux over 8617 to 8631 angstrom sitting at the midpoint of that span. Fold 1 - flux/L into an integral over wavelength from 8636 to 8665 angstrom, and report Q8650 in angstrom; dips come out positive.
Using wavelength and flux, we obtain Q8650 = 0.9 angstrom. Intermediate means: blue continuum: 1.54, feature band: 1.46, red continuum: 1.48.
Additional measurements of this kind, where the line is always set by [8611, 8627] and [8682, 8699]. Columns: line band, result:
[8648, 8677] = 1.3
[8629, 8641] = -0.3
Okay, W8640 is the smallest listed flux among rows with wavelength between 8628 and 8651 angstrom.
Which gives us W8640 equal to 1.48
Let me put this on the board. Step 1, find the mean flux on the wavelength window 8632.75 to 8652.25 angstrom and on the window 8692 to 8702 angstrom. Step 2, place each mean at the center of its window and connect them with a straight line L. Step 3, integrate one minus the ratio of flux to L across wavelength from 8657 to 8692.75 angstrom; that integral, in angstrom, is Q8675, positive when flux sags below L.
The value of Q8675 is 2.76 angstrom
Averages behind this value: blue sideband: 1.54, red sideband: 1.55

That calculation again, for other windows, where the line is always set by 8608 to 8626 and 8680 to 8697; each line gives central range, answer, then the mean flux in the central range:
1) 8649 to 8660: 0.02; 1.5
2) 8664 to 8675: 0.32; 1.46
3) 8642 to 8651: -0.17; 1.54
